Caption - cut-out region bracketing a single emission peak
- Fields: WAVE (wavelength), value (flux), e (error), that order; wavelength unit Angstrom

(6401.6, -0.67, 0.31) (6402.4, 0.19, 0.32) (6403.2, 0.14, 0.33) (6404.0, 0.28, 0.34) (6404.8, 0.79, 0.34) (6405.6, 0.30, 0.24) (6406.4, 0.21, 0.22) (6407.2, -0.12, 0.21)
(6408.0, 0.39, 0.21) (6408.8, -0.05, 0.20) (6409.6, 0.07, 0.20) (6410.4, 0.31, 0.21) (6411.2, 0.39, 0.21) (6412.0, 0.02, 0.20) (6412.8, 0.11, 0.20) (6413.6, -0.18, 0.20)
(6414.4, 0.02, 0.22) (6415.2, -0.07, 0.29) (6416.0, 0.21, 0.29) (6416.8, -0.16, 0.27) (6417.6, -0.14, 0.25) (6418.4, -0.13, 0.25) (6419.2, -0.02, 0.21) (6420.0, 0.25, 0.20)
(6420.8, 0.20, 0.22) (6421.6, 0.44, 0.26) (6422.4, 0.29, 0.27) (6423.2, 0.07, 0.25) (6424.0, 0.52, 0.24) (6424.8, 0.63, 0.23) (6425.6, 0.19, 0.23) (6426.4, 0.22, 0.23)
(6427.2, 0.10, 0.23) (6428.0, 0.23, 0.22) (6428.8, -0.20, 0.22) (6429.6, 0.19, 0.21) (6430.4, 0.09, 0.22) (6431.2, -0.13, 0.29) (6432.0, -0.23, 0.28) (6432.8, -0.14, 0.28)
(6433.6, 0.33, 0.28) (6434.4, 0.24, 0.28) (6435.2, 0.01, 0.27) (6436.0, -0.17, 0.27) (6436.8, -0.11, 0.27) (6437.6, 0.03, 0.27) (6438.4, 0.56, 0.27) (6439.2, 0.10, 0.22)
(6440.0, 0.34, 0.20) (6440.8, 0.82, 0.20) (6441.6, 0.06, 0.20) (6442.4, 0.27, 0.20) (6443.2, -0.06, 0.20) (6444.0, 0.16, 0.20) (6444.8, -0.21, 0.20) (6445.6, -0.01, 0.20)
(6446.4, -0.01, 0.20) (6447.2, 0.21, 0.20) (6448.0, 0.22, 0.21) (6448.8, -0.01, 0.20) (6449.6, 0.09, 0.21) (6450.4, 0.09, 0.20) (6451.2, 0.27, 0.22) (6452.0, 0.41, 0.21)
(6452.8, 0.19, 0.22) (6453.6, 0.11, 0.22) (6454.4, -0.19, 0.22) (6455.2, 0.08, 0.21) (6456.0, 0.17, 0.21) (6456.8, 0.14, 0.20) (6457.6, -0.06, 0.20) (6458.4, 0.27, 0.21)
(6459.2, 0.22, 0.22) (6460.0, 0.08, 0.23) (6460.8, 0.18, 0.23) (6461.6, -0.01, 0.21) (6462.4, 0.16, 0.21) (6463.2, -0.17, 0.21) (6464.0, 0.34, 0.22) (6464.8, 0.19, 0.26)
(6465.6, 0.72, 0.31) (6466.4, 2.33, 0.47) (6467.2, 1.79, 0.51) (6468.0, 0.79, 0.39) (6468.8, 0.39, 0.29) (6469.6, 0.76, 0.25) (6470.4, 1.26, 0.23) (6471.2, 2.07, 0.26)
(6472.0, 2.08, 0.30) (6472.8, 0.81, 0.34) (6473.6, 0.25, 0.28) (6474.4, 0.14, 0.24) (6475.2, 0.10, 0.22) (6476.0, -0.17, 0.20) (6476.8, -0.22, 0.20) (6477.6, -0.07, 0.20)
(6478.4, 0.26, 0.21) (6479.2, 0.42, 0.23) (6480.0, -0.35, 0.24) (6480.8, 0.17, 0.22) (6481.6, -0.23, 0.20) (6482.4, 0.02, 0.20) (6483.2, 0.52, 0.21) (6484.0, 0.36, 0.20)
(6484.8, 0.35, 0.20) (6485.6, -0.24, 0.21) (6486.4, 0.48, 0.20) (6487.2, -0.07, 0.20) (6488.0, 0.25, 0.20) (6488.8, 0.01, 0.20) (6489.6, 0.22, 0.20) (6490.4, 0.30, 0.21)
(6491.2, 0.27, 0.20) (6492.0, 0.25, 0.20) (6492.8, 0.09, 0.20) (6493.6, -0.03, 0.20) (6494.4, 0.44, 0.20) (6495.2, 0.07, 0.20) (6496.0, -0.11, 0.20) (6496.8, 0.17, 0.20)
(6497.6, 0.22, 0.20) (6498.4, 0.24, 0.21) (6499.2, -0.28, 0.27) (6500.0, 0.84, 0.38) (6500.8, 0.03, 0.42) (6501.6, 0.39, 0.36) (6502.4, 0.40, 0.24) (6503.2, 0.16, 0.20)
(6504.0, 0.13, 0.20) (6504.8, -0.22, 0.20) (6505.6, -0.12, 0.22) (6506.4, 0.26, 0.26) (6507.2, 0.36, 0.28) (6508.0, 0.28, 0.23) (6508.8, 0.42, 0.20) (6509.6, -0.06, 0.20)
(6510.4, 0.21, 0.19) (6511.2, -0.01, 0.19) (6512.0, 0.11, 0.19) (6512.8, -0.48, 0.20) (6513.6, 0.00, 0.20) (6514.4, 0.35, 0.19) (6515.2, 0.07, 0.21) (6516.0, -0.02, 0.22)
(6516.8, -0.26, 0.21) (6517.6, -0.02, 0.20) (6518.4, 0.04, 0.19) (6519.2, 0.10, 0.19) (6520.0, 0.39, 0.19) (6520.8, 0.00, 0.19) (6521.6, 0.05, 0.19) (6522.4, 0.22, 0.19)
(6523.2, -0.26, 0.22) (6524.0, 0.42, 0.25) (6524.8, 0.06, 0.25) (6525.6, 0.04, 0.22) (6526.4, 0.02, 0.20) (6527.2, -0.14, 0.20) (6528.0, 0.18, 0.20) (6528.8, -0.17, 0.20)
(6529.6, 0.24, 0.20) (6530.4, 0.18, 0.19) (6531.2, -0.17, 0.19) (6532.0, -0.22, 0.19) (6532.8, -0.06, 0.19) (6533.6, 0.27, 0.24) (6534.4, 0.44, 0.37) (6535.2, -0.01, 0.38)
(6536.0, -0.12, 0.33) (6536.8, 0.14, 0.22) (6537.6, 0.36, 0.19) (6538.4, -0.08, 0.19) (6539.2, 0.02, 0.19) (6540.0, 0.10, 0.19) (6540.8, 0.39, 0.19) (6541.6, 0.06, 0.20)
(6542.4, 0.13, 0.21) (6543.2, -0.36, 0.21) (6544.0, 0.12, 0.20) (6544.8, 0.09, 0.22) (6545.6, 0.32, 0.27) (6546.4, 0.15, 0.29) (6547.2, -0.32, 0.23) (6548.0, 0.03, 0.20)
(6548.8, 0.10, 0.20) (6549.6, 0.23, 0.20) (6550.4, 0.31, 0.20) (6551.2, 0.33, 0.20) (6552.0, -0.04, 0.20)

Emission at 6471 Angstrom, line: [O II]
